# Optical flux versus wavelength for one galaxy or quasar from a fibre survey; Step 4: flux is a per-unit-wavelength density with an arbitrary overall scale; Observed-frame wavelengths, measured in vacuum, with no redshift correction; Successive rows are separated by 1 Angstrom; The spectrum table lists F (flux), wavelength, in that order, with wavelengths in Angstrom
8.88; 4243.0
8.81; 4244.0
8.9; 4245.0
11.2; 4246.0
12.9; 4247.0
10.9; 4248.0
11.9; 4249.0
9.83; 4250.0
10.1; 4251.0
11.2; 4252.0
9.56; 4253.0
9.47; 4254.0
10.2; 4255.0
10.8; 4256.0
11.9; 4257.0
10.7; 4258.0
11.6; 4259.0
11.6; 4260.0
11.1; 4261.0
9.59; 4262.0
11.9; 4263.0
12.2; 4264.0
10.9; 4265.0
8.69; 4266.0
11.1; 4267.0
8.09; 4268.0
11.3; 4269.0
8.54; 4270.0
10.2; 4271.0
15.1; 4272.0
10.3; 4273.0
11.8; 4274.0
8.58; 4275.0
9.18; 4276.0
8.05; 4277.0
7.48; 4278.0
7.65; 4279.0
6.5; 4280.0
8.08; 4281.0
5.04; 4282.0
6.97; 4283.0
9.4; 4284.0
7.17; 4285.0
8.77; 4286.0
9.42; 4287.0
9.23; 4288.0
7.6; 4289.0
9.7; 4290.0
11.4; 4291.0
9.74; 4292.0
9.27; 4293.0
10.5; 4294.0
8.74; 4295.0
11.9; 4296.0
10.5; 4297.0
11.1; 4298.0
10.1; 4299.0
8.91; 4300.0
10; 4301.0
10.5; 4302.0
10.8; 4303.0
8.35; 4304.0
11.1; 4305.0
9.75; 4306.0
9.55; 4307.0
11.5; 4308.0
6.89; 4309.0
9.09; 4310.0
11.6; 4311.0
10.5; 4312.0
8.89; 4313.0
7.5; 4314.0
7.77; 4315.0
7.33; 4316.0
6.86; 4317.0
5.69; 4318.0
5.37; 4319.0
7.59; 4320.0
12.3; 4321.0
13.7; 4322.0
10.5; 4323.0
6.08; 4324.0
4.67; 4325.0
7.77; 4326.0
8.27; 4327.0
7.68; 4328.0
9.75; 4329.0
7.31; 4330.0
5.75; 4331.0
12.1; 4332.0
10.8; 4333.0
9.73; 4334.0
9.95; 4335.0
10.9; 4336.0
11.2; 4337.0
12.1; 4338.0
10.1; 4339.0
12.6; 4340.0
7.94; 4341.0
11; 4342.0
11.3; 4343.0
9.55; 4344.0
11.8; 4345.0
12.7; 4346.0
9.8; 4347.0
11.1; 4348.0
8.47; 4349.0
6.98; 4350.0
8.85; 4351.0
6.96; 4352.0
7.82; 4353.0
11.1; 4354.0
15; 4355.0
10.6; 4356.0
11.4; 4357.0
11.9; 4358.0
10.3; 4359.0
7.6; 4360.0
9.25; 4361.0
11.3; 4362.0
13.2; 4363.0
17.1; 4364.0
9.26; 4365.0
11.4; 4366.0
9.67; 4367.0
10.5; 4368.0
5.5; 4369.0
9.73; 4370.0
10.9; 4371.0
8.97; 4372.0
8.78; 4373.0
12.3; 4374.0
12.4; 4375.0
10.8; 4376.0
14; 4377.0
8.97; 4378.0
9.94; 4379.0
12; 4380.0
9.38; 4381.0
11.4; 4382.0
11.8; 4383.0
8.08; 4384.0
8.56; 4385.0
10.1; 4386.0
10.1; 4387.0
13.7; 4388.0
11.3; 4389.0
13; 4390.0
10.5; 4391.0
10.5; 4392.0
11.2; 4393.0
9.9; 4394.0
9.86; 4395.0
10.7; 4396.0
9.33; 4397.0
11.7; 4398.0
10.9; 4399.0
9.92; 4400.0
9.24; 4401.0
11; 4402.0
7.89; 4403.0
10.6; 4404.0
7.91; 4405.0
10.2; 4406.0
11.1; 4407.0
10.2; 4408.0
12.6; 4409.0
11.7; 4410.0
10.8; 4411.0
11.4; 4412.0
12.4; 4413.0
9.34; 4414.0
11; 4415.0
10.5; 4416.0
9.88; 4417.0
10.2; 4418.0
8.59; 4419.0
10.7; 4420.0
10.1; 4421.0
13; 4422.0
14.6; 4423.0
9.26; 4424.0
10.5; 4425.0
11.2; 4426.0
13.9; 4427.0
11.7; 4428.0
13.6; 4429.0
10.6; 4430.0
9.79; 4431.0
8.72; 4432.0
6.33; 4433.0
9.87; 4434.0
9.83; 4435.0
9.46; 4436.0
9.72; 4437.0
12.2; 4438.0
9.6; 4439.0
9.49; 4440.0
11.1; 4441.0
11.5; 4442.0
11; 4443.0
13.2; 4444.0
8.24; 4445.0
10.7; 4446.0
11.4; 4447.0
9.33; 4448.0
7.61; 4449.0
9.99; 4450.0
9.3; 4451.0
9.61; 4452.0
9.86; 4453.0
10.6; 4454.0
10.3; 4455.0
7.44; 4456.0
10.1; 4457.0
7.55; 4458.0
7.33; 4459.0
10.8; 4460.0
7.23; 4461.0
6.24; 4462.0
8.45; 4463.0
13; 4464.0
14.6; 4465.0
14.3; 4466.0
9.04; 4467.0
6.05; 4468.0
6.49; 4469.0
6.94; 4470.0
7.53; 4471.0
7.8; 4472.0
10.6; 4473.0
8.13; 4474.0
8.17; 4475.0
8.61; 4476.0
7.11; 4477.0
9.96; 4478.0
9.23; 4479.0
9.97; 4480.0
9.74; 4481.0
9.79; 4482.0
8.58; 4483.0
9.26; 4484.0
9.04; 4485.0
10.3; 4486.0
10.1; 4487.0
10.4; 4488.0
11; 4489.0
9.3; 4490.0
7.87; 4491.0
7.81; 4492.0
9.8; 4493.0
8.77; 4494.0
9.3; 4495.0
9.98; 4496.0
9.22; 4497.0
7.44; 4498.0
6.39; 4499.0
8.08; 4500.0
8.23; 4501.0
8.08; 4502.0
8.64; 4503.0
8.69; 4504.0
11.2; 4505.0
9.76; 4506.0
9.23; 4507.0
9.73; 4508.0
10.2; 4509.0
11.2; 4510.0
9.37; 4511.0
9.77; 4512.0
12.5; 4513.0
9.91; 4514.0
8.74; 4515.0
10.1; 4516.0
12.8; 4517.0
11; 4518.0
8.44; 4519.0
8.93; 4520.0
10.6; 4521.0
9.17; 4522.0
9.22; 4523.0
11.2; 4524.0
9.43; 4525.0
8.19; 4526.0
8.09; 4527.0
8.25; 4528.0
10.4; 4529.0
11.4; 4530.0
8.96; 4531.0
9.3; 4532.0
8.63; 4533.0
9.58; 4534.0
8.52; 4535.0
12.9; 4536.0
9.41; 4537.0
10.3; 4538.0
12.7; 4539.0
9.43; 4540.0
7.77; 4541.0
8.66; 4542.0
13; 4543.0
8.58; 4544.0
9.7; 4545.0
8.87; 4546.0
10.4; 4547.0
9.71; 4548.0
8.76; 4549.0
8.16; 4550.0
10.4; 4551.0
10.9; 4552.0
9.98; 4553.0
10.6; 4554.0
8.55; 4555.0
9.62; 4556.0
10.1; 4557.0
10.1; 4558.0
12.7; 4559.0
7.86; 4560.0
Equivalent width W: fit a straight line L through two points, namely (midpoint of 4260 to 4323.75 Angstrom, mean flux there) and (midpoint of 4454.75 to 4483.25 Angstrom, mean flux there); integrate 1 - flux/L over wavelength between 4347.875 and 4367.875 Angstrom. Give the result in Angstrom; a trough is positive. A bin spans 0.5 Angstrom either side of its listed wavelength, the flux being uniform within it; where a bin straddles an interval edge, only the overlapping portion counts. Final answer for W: -2.5 Angstrom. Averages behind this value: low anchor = 9.45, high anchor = 9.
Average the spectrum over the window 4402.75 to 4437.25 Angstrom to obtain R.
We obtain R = 10.6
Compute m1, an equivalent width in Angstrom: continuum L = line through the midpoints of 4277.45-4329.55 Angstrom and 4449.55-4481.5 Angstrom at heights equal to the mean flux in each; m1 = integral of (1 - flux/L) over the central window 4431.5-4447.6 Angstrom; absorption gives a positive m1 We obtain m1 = -1.9 Angstrom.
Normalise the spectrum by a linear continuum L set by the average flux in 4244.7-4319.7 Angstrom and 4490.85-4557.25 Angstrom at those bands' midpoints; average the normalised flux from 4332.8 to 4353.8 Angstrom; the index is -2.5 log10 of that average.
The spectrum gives -0.05 mag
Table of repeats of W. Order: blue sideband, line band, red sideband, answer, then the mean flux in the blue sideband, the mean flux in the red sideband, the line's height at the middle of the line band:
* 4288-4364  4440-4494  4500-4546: 1.78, 9.72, 9.75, 9.74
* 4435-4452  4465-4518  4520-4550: 3.27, 10.2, 9.66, 9.92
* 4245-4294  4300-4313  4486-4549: -0.08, 9.87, 9.59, 9.83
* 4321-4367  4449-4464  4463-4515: 0.78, 10.1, 9.32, 9.5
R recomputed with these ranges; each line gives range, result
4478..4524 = 9.51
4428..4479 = 9.55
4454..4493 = 9.14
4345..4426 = 10.6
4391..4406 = 10.1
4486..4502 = 8.93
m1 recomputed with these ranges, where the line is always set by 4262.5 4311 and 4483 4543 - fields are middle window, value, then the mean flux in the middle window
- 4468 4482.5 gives 1.63 Angstrom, 8.49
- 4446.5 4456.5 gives 0.02 Angstrom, 9.54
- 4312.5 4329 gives 2.62 Angstrom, 8.05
